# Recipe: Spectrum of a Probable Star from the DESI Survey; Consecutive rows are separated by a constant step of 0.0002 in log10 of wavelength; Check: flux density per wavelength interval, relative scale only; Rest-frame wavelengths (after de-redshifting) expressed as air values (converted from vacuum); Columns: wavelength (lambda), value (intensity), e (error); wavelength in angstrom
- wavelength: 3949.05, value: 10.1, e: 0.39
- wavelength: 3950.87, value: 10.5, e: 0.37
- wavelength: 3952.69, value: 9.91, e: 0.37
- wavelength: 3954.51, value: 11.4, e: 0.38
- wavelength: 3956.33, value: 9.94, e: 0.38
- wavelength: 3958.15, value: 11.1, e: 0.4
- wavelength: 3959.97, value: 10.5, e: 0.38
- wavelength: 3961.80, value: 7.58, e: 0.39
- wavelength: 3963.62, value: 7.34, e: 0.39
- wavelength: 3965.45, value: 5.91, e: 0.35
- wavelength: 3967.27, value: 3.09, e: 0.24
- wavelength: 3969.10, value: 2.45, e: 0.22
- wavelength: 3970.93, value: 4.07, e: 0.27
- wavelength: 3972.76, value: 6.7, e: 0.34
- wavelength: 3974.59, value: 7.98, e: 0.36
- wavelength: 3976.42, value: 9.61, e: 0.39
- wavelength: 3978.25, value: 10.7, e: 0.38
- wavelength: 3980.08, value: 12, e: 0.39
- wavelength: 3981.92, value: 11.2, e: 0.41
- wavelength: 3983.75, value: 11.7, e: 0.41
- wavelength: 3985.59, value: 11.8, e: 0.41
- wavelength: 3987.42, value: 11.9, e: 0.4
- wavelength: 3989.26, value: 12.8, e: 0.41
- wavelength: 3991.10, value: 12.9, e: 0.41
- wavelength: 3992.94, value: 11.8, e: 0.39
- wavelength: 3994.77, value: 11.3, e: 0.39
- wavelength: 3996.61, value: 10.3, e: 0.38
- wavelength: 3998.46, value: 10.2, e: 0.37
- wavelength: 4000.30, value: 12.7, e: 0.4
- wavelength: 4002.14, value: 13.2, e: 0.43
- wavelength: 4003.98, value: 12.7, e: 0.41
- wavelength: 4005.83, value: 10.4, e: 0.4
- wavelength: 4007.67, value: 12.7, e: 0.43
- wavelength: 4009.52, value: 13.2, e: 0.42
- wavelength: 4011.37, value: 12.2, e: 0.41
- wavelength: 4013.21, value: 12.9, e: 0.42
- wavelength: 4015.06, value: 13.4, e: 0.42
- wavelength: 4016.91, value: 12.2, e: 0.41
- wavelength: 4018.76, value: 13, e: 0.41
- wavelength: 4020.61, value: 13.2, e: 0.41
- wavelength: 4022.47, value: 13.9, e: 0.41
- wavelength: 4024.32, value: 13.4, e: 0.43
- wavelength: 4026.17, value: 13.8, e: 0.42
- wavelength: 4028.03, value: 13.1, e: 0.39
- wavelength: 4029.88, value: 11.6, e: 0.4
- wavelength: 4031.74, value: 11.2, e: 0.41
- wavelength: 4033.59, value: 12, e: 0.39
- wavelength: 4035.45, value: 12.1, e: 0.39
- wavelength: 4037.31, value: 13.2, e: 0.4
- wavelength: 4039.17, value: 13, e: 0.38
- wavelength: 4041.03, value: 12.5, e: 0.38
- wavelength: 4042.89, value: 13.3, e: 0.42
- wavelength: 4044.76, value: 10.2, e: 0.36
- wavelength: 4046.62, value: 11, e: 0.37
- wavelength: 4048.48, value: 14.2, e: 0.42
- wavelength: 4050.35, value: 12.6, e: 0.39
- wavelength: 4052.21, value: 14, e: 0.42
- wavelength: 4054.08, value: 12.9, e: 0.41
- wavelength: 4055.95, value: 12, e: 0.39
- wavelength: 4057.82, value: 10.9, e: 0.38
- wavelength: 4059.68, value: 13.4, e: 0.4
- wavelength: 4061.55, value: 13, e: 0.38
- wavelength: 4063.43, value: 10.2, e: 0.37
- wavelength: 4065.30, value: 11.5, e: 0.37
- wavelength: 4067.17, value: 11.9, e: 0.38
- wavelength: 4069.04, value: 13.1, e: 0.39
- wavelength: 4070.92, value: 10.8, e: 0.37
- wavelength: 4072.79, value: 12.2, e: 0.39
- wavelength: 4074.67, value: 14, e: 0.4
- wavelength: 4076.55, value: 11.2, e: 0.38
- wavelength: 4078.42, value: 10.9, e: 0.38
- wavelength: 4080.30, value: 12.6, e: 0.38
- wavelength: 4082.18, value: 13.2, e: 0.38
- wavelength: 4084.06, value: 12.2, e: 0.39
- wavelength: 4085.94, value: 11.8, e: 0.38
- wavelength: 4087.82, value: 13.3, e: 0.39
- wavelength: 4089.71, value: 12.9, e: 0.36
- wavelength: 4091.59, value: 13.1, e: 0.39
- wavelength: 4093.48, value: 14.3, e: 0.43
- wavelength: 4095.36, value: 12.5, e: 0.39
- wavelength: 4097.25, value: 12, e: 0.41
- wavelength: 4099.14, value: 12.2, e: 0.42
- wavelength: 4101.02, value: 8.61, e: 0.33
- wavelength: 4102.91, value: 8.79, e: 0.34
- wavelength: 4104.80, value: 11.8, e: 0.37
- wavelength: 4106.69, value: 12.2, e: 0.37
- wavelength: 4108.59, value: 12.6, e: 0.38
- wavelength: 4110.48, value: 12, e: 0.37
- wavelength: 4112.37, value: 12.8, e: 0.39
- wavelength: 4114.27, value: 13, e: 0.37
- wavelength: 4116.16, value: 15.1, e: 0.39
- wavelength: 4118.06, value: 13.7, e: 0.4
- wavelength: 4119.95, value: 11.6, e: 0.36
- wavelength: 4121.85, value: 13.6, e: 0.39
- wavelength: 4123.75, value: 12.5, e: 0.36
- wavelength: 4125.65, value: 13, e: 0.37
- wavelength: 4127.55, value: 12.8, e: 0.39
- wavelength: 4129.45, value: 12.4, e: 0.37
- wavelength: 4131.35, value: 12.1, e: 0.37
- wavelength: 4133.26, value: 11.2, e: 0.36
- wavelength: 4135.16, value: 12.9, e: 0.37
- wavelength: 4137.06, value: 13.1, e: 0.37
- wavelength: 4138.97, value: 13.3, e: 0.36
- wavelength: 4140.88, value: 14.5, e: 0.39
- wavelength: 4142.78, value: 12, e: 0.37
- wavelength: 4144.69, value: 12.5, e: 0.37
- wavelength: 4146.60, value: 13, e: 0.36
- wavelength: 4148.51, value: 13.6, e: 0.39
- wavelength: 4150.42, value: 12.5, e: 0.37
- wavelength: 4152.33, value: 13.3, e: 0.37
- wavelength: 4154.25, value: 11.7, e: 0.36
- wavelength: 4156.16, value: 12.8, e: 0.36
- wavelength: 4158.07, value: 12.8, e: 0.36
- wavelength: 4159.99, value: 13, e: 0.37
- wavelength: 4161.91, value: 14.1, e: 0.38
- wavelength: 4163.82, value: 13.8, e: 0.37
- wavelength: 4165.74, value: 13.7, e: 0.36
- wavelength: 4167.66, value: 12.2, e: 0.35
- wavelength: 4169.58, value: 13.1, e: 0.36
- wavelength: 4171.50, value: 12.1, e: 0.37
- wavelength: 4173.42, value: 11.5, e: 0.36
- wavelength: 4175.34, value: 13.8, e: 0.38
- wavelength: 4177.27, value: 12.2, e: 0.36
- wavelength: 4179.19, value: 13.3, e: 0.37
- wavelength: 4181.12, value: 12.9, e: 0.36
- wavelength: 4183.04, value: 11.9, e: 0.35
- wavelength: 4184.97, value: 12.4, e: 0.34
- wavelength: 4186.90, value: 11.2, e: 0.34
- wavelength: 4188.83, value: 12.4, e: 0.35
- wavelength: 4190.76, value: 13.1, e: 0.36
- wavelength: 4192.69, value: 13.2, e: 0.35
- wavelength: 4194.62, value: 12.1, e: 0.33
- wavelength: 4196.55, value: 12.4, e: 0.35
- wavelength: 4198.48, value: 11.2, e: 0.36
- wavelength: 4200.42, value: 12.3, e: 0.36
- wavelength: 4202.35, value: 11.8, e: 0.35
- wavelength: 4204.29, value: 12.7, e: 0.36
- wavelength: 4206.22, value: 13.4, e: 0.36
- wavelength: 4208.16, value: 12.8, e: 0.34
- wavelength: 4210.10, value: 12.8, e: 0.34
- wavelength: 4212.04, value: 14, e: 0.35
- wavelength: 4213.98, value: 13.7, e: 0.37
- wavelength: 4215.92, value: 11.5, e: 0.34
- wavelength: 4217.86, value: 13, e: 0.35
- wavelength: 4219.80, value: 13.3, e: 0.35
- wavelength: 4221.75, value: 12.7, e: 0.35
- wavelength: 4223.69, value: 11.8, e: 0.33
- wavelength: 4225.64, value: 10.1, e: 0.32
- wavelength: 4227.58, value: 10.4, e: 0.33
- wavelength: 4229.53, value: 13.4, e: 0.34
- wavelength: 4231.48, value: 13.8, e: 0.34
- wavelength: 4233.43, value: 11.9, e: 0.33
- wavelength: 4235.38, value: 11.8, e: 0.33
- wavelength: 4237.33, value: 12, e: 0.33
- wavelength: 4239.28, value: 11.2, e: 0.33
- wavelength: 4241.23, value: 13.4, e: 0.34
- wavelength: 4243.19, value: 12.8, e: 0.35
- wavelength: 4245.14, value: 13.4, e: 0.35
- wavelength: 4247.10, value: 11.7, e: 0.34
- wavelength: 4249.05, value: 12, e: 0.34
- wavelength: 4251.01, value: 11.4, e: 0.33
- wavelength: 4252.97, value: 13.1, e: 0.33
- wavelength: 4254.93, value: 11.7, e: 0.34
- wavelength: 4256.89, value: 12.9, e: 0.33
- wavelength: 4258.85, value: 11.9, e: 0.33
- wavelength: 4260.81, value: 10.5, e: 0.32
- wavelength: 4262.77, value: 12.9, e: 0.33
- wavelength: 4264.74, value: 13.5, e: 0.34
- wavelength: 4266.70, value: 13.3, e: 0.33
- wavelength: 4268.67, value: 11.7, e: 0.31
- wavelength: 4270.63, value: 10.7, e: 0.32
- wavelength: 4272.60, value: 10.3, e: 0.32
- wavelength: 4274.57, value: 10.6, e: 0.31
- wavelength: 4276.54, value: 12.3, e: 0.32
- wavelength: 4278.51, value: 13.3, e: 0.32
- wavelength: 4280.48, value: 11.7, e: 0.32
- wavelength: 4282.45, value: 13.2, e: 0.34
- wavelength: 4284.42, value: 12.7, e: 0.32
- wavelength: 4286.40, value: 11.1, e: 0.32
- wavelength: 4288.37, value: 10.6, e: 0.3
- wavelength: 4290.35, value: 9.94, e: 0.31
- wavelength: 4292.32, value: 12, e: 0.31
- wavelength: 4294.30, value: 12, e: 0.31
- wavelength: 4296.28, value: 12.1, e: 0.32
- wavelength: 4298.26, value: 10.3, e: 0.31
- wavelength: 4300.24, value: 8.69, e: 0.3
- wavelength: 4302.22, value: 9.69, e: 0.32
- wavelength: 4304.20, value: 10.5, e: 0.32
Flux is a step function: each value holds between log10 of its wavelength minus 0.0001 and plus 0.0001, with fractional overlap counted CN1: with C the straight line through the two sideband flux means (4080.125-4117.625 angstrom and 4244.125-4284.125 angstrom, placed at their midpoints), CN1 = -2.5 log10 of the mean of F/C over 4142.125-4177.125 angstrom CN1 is -0.050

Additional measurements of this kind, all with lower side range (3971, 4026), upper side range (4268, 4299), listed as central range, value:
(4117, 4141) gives -0.10 mag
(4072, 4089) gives -0.07 mag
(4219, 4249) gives -0.06 mag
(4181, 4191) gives -0.06 mag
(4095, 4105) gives 0.08 mag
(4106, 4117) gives -0.12 mag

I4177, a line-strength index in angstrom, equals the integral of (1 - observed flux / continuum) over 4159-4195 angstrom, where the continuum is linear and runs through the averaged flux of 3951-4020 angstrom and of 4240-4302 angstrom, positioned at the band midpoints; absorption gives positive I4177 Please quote -4.4 angstrom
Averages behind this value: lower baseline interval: 10.4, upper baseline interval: 11.8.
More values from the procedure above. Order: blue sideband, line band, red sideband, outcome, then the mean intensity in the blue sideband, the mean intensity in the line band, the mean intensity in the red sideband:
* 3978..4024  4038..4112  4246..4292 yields -0.40 angstrom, 12.2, 12.2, 11.9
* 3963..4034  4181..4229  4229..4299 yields -2.35 angstrom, 11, 12.4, 12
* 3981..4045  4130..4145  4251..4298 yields -0.72 angstrom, 12.3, 12.7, 11.9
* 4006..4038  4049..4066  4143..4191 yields 0.51 angstrom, 12.7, 12.3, 12.7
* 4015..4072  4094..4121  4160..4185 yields 1.18 angstrom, 12.5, 12.1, 12.9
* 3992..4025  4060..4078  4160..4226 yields 0.65 angstrom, 12.4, 12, 12.6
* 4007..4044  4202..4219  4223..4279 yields -1.00 angstrom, 12.8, 12.9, 12.1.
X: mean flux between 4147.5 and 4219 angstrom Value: 12.7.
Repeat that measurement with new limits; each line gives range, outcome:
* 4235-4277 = 12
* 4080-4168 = 12.7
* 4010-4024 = 13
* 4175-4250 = 12.4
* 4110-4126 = 13.1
